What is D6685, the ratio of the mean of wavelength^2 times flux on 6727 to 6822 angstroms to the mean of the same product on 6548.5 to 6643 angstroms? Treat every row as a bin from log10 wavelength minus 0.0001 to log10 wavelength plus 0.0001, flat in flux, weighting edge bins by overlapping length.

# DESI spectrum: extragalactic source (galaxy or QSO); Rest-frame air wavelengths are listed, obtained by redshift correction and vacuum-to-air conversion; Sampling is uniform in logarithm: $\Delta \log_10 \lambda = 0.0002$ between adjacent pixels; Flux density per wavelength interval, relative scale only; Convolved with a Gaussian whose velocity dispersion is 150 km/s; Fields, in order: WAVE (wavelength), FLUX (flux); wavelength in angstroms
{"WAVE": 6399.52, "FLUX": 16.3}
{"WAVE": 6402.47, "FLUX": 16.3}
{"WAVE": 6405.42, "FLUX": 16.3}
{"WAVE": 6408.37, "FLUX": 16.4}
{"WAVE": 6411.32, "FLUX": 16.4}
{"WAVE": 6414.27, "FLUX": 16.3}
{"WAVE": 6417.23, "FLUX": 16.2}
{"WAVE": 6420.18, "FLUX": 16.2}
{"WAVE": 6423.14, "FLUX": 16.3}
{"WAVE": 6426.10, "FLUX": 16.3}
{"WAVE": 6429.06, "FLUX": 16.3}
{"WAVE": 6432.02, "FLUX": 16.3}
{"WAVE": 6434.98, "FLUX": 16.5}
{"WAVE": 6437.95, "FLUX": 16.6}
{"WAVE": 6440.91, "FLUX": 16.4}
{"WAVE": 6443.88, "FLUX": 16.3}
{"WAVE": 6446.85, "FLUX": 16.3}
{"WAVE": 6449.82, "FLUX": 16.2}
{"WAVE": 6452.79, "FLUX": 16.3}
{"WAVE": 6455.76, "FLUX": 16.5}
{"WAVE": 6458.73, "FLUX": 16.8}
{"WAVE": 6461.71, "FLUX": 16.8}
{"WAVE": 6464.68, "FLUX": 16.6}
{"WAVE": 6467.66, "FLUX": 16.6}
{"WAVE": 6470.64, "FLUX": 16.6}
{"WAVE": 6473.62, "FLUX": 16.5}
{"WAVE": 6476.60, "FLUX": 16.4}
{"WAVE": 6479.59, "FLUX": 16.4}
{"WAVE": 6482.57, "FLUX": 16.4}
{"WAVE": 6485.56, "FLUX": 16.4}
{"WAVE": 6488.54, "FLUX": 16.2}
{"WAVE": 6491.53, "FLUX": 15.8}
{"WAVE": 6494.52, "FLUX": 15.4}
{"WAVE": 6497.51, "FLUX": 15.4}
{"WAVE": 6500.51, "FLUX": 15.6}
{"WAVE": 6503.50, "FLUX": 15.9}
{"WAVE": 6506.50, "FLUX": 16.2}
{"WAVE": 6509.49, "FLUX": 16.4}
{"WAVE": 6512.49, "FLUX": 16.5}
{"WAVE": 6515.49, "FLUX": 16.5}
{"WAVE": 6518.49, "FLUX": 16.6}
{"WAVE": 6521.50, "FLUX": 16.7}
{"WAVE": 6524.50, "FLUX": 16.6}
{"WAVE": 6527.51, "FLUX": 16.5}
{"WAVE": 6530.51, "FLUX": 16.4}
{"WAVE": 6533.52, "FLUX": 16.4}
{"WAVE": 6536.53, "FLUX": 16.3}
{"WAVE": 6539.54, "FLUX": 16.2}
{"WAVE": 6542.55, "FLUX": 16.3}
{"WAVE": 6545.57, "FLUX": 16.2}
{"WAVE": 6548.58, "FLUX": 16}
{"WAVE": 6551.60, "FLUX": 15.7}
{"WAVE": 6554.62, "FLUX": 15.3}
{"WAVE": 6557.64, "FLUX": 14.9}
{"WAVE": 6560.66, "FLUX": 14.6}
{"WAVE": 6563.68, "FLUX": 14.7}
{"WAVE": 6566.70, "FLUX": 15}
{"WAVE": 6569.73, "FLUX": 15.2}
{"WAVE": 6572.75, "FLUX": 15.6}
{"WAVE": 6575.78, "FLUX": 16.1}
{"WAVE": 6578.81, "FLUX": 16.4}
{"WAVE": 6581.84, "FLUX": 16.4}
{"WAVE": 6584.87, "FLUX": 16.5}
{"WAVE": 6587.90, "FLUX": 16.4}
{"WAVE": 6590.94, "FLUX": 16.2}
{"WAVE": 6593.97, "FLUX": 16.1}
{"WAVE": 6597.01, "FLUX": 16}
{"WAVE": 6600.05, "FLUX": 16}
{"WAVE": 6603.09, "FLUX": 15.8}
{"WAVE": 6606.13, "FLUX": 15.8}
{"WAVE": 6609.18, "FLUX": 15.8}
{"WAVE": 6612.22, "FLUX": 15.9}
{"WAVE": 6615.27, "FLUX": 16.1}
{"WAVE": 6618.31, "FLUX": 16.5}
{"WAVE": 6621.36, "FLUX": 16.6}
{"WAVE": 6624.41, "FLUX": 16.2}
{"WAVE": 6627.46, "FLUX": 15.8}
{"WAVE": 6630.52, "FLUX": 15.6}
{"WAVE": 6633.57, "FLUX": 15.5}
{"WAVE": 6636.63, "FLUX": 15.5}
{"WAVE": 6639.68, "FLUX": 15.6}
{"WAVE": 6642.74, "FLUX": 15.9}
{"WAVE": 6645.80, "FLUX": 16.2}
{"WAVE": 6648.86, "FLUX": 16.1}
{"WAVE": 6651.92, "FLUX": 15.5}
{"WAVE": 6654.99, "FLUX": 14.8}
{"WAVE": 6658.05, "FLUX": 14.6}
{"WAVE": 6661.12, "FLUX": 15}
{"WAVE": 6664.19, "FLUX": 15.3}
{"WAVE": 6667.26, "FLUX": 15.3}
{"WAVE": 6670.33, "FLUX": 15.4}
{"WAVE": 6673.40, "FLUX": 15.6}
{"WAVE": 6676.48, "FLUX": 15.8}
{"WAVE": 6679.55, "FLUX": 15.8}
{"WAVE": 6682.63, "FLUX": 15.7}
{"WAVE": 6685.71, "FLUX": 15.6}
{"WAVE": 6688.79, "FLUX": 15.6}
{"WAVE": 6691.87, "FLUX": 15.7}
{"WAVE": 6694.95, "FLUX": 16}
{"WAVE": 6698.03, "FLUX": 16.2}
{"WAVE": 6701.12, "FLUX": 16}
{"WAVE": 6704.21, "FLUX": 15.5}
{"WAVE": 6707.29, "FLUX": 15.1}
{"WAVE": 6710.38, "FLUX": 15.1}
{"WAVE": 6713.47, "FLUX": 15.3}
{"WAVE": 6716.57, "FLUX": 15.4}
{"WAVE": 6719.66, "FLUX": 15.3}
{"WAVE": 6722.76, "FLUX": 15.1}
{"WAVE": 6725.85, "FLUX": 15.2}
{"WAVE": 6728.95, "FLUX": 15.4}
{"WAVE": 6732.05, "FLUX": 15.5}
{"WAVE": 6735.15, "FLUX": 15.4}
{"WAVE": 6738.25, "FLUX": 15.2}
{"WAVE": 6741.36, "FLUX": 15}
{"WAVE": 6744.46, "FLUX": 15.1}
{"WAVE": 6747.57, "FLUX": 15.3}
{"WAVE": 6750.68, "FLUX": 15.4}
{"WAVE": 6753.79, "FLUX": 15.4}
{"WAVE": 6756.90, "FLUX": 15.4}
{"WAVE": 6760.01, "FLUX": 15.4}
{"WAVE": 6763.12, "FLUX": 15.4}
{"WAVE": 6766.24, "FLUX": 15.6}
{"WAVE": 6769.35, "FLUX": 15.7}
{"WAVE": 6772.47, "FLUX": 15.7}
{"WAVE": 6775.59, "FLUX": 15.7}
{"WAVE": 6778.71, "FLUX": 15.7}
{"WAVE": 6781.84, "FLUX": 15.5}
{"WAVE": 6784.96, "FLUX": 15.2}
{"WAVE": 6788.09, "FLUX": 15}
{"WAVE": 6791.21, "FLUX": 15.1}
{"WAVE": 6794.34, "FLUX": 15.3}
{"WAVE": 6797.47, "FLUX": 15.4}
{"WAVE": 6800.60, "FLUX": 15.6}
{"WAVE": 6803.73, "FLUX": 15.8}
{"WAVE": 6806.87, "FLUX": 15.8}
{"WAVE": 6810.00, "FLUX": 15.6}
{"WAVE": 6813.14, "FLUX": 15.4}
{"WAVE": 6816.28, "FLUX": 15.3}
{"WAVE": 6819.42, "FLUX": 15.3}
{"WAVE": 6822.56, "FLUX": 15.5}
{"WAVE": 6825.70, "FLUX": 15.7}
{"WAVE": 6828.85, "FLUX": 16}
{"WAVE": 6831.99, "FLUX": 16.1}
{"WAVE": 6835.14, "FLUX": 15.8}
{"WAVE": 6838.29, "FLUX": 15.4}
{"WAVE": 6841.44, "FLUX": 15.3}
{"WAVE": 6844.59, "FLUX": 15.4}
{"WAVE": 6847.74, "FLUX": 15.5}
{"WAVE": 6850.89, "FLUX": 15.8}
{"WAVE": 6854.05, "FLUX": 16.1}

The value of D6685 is 1.03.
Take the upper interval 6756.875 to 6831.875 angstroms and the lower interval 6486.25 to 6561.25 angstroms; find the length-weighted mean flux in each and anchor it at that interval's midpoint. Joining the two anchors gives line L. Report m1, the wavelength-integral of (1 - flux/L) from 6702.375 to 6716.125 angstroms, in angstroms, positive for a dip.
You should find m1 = 0.36 angstroms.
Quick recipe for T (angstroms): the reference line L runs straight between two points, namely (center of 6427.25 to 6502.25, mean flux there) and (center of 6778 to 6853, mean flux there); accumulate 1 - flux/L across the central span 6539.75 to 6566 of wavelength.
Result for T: 1.0 angstroms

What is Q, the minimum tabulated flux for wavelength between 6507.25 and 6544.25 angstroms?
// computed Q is 16.2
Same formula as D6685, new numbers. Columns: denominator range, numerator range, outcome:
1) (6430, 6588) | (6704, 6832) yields 1.03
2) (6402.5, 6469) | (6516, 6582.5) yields 1.00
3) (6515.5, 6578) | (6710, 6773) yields 1.02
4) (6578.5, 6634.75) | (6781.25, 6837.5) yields 1.03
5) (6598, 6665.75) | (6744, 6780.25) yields 1.02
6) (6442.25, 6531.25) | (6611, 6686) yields 1.01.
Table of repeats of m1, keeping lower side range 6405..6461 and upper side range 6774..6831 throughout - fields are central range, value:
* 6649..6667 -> 0.8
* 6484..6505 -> 0.5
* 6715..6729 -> 0.4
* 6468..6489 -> -0.2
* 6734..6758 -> 0.6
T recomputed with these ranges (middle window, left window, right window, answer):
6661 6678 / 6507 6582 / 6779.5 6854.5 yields 0.4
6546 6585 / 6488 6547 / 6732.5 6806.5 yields 1.2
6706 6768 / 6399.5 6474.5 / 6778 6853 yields 1.6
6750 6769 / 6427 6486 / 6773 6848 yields 0.2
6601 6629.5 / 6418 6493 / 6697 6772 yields -0.4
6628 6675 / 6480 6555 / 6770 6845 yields 1.2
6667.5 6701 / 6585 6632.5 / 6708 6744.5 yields -0.4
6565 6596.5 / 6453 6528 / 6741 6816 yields 0.1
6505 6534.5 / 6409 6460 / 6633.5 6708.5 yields -0.7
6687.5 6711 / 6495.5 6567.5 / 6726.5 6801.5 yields -0.2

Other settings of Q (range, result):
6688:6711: 15.1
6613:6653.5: 15.5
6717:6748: 15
